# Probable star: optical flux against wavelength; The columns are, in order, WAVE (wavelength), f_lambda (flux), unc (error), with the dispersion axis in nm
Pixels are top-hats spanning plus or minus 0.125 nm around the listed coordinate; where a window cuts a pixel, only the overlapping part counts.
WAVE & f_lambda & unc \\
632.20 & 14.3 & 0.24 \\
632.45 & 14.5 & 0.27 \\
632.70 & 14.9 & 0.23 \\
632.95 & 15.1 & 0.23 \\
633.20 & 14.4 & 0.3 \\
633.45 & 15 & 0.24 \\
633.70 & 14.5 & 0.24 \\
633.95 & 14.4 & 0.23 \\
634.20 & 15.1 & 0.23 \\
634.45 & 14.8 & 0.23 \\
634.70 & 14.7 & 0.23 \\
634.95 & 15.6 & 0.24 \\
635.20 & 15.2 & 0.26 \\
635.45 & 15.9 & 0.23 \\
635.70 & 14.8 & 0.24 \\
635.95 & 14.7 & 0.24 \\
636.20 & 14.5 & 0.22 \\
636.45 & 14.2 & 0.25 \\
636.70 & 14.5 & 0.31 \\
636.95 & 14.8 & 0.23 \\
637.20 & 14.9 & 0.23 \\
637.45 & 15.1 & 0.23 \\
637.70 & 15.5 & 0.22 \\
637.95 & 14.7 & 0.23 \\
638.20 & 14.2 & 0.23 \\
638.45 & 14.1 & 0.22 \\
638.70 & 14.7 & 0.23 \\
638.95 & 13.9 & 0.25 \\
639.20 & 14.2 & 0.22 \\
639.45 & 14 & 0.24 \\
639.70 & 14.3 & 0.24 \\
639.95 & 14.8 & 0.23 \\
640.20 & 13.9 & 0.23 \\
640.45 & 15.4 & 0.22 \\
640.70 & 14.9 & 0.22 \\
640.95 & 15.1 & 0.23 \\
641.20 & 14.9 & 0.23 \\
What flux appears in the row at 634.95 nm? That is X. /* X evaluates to 15.6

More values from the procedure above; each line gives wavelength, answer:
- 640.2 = 13.9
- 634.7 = 14.7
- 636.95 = 14.8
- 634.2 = 15.1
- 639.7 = 14.3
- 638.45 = 14.1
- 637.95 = 14.7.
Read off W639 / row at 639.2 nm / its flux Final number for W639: 14.2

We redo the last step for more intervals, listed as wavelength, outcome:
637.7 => 15.5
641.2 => 14.9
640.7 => 14.9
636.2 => 14.5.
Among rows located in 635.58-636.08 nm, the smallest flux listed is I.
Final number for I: 14.7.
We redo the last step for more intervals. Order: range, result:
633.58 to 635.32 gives 14.4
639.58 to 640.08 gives 14.3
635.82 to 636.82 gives 14.2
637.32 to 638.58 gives 14.1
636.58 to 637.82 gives 14.5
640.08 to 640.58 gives 13.9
